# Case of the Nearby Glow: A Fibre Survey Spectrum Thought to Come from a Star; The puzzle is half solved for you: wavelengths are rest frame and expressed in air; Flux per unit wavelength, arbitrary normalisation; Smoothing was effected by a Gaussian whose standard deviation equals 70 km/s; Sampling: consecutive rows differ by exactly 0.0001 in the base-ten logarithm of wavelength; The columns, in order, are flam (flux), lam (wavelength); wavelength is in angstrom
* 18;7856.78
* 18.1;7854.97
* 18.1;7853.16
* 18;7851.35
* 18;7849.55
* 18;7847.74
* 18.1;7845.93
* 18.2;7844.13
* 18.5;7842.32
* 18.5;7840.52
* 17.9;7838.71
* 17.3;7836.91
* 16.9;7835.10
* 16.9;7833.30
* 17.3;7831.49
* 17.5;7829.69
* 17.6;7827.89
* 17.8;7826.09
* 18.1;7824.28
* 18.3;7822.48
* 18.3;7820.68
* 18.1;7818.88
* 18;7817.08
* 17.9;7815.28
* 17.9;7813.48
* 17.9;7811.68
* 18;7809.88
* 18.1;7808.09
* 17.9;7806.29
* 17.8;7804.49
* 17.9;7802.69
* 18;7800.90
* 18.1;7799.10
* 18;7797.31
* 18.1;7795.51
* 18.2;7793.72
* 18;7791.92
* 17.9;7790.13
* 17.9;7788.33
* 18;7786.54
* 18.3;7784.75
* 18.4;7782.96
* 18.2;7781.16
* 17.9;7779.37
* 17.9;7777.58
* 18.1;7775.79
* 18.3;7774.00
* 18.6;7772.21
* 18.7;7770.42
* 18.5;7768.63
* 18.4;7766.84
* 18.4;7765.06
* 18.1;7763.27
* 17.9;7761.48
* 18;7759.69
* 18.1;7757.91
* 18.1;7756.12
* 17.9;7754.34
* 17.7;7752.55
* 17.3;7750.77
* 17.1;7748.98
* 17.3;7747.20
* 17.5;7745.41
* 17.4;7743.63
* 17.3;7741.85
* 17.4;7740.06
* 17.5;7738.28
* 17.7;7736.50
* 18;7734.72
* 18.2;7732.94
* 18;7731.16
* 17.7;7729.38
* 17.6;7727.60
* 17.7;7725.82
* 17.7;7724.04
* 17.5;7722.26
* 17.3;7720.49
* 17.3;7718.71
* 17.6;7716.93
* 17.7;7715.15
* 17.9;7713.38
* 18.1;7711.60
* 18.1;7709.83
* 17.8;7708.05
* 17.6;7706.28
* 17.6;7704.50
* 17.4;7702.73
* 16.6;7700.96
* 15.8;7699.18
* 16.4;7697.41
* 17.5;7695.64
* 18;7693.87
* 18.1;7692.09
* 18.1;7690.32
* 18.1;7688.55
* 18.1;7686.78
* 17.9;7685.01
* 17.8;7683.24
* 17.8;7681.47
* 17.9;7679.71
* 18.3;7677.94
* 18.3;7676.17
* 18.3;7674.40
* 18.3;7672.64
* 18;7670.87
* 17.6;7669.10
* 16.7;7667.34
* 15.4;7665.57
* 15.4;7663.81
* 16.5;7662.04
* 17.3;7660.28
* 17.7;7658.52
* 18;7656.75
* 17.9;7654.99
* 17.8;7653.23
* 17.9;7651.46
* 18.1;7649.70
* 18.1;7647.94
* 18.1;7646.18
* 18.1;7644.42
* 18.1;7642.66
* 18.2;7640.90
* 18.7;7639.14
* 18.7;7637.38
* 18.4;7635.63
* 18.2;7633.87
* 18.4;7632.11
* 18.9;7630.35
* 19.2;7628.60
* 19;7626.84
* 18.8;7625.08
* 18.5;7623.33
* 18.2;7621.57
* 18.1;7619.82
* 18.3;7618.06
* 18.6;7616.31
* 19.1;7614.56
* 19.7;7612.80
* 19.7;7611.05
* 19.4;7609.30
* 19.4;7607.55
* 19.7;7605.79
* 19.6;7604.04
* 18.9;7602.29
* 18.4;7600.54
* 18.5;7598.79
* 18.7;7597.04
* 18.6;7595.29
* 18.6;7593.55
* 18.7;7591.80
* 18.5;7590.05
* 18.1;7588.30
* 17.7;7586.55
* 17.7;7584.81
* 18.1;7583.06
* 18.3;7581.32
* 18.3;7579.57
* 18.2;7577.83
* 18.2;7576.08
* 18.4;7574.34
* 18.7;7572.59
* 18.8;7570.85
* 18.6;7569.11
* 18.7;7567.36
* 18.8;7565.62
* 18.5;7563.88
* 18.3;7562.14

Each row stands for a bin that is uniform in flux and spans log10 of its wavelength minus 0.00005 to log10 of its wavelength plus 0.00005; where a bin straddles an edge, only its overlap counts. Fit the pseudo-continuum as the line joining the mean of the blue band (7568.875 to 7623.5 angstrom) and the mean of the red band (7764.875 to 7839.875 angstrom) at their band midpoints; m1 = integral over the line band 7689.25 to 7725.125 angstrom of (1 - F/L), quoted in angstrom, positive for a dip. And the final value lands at 1.5 angstrom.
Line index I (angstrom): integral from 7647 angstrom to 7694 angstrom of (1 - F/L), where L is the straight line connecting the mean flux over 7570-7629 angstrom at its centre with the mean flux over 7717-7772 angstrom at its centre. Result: 1.4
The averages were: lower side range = 18.7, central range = 17.7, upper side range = 17.8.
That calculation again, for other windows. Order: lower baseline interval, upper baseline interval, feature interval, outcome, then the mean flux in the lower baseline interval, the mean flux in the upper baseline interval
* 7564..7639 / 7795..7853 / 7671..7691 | 0.3 angstrom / 18.7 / 17.9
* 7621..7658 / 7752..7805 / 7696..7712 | 0.9 angstrom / 18.3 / 18.1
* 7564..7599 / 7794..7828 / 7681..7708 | 1.0 angstrom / 18.4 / 18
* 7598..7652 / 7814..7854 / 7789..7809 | 0.0 angstrom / 18.7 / 17.9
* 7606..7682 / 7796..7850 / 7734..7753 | 0.6 angstrom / 18.2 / 17.9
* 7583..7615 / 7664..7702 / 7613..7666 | 0.3 angstrom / 18.8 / 17.5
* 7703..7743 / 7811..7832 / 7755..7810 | -0.9 angstrom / 17.7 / 17.9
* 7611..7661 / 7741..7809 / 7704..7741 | 0.9 angstrom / 18.4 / 18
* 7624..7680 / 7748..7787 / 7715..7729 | 0.4 angstrom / 17.9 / 18.1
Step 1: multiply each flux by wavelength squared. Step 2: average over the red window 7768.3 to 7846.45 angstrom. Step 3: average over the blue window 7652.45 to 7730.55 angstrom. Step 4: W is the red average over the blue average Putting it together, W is 1.1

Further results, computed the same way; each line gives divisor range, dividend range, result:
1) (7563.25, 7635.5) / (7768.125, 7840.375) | 1.02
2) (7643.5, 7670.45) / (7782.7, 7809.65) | 1.08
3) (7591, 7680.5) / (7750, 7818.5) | 1.03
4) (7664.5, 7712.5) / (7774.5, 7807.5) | 1.05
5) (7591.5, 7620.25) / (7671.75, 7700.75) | 0.96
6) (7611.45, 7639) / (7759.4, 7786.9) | 1.01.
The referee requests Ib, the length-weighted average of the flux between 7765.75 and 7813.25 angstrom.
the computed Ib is 18.1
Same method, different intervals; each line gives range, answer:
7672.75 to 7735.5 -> 17.7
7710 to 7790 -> 17.9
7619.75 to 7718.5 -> 17.8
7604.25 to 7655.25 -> 18.6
